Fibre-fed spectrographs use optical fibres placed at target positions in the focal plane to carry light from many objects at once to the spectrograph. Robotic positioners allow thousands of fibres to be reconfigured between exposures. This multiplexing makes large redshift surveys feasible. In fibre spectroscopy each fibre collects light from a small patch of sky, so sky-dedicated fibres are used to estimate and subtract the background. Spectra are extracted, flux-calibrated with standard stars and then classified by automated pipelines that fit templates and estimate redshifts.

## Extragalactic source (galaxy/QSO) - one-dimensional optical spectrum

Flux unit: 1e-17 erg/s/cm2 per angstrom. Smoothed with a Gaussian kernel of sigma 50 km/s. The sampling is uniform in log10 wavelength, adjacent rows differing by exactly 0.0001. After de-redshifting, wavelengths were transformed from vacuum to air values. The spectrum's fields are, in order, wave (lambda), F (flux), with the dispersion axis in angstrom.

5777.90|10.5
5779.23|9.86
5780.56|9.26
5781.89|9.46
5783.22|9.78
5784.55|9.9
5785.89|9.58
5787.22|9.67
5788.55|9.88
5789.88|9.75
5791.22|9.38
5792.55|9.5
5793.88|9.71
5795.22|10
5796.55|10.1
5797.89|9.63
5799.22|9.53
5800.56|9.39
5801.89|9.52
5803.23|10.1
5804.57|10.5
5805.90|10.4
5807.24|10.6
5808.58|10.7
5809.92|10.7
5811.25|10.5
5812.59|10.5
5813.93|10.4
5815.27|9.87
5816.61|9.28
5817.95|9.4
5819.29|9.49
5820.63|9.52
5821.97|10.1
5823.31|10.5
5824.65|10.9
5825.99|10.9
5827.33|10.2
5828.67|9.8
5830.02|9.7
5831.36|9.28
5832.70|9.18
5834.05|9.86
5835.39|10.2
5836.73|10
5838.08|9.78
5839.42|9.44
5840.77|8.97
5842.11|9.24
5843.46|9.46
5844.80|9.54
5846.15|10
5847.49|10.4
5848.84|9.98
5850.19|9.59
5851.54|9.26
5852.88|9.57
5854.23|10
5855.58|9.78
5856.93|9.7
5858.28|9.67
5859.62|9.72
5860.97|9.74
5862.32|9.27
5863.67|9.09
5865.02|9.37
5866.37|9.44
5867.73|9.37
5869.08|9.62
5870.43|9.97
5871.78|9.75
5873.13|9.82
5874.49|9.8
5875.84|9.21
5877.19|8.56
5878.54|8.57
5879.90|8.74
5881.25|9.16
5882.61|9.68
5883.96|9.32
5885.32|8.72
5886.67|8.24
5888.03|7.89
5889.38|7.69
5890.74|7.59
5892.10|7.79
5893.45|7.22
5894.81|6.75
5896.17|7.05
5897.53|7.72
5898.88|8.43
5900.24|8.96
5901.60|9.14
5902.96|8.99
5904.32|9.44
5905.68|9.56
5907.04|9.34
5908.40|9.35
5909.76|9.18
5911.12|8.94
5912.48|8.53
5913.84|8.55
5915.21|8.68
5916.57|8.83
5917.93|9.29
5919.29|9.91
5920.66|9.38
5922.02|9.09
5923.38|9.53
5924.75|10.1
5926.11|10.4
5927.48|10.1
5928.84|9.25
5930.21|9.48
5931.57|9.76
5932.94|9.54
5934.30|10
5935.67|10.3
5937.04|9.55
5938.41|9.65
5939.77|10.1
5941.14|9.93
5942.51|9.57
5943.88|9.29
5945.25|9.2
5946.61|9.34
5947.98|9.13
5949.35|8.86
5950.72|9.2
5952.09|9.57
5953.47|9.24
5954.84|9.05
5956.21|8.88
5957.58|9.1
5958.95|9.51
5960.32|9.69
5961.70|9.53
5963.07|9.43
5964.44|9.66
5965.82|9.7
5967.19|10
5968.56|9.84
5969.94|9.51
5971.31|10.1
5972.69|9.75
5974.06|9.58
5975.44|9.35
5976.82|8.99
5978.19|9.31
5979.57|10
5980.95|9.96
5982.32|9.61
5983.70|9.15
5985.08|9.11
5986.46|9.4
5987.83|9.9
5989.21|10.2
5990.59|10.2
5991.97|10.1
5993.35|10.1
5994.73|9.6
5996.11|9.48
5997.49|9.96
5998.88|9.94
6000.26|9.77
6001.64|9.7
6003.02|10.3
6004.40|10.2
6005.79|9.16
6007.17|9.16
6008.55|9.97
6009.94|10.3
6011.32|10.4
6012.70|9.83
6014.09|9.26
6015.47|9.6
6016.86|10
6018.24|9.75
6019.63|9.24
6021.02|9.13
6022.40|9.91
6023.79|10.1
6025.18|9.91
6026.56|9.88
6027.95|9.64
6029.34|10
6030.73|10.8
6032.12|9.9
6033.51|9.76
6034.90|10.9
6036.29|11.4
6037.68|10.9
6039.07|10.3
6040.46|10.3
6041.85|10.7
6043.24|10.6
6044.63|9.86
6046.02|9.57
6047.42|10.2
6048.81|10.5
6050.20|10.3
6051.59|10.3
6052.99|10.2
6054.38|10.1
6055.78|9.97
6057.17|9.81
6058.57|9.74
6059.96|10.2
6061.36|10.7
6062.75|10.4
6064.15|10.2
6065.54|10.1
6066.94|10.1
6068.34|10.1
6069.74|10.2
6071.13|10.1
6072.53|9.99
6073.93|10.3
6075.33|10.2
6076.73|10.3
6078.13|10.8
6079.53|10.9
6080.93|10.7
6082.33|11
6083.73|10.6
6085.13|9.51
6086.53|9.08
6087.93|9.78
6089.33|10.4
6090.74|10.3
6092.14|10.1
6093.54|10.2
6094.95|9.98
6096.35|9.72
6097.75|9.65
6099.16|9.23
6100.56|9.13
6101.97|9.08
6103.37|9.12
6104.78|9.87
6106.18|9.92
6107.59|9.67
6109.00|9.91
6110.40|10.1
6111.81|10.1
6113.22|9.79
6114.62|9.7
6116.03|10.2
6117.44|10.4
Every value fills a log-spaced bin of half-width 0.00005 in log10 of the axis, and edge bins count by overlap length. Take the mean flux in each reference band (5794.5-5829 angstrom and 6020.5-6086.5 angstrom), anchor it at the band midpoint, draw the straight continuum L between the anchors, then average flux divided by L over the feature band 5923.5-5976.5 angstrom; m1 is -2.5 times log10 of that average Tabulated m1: 0.07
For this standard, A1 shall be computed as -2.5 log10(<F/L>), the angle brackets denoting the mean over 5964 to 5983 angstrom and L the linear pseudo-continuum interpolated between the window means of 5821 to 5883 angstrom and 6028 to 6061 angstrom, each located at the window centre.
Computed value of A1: 0.04 mag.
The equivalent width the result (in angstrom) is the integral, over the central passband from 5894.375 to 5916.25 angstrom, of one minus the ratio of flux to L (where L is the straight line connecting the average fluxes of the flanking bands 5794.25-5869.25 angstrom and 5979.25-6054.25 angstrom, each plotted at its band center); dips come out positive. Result 2.7 angstrom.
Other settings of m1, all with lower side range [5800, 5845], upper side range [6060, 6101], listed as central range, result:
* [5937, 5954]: 0.07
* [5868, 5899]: 0.16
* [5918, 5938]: 0.03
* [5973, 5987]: 0.07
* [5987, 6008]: 0.02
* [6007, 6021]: 0.04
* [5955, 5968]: 0.06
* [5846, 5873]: 0.03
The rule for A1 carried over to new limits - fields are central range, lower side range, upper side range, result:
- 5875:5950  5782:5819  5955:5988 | 0.07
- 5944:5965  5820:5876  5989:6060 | 0.07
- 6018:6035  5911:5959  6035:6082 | 0.02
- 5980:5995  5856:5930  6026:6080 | 0.00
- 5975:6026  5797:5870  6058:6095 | 0.04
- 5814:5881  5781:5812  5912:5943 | 0.01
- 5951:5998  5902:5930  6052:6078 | 0.01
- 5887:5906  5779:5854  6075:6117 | 0.21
